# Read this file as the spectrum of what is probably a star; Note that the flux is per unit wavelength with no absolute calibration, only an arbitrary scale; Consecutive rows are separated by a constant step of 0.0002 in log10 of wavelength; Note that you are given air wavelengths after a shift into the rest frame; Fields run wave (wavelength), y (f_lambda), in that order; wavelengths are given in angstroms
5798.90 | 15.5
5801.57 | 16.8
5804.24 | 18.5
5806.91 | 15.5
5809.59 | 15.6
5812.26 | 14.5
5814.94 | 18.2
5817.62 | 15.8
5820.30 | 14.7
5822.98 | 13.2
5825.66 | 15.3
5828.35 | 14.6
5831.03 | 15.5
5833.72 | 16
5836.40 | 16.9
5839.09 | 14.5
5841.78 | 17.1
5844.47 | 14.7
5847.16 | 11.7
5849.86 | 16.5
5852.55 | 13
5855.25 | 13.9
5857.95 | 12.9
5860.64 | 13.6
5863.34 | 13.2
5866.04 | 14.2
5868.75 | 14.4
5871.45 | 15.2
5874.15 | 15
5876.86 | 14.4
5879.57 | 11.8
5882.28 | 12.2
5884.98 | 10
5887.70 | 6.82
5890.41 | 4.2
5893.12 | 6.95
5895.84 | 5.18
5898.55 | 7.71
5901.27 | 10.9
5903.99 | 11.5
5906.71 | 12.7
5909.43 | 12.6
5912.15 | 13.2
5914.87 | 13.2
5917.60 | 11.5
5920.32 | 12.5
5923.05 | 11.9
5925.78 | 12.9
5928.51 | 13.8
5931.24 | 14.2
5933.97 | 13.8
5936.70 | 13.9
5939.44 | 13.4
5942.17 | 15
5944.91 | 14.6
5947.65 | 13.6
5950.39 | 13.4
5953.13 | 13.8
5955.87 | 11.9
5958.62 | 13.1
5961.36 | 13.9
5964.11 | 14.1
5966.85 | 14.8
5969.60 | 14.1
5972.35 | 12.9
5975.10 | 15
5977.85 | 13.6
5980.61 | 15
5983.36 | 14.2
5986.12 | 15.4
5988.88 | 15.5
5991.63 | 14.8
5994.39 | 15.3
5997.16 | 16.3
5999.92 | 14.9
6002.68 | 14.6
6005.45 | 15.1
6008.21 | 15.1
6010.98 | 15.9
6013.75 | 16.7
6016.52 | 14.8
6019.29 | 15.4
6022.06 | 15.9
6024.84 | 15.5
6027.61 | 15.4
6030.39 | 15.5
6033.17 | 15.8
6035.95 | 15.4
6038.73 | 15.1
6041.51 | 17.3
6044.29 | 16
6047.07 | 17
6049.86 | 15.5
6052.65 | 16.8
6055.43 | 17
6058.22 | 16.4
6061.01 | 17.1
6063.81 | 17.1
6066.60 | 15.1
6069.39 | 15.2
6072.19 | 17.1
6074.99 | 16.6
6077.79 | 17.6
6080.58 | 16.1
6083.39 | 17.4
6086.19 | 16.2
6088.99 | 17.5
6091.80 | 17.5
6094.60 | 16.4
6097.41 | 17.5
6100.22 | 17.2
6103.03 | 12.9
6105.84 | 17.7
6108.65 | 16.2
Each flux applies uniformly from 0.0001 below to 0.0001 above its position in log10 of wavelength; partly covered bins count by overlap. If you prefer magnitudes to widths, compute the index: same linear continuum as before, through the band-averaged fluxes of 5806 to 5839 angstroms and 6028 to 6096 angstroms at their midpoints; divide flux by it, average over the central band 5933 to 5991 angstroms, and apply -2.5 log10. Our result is 0.14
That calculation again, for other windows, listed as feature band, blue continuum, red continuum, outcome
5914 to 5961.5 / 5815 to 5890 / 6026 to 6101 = 0.12 mag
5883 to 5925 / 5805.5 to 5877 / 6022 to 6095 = 0.45 mag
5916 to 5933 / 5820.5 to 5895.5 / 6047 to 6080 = 0.11 mag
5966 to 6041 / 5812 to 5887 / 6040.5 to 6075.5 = 0.05 mag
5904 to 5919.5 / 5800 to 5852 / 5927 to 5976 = 0.15 mag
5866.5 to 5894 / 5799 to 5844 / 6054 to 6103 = 0.38 mag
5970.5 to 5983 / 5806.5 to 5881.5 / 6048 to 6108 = 0.12 mag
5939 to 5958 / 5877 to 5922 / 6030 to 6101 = -0.13 mag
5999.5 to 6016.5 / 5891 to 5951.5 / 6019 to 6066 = -0.03 mag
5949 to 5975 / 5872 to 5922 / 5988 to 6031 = -0.01 mag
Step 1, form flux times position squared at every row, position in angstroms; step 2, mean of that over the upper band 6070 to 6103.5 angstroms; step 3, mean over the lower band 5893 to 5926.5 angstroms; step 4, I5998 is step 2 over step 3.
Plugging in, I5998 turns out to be 1.6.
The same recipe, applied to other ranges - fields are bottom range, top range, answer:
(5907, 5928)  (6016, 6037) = 1.27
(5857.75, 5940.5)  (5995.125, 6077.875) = 1.40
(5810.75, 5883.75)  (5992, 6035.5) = 1.12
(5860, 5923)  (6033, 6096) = 1.53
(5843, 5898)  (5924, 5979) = 1.19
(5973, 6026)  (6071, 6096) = 1.15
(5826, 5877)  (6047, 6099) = 1.23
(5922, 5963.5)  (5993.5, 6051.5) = 1.18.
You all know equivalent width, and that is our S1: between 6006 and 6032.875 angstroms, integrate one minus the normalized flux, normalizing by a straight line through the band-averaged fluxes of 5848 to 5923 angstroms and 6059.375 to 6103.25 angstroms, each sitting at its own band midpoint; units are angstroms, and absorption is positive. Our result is -0.83 angstroms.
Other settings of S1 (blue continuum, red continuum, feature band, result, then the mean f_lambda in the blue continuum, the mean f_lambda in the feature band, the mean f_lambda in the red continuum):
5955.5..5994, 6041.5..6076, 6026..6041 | 0.2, 14.3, 15.6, 16.4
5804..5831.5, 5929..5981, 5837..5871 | 1.9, 15.5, 14.2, 13.9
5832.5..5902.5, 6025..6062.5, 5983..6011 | -0.1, 12.4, 15.2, 16.2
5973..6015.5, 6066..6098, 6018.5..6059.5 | -0.2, 15.1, 16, 16.7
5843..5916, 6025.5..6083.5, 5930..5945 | -0.8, 11.9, 14.1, 16.3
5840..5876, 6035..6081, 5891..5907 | 6.6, 14.3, 8.68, 16.4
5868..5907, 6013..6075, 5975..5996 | -1.3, 10.5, 14.9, 16.1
